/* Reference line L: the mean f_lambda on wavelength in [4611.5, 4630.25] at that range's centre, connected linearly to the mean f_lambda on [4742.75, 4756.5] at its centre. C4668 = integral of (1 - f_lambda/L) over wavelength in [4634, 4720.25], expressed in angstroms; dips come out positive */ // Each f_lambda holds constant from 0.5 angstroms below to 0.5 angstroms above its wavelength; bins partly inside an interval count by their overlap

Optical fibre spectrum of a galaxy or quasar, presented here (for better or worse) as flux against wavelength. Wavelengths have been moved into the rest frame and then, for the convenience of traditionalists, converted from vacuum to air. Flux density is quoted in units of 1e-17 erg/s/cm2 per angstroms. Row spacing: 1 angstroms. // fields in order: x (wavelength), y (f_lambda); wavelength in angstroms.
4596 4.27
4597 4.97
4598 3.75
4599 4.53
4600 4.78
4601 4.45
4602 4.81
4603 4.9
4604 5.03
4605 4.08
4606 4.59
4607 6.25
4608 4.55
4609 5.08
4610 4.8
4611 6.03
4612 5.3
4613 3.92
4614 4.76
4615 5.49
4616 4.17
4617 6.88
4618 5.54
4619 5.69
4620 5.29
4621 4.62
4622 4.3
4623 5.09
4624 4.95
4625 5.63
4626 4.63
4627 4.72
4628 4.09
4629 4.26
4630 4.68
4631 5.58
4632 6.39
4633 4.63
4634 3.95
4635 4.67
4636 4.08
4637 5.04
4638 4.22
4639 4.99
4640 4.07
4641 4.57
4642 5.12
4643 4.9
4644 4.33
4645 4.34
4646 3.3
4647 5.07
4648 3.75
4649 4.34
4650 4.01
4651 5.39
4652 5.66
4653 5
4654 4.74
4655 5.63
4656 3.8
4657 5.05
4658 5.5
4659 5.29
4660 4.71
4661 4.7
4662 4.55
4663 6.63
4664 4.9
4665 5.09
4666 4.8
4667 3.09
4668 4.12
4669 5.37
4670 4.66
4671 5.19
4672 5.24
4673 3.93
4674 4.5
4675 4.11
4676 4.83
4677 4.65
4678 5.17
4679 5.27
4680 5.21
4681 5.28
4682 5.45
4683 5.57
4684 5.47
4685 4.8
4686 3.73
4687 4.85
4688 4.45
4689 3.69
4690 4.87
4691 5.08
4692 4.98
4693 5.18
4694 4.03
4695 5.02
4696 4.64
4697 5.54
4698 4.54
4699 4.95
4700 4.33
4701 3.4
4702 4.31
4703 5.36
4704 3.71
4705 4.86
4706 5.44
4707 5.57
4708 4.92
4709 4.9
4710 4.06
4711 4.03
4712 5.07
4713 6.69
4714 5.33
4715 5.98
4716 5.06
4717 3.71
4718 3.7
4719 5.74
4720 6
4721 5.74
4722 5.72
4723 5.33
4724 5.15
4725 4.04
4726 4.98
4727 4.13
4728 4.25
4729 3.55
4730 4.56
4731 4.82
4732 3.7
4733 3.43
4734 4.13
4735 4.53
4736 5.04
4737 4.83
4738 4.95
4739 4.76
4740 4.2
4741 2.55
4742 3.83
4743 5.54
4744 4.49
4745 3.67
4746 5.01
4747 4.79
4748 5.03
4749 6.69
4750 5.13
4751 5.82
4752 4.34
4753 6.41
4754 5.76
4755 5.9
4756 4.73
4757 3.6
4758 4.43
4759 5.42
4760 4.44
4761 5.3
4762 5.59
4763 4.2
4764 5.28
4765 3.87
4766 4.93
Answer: 4.99 angstroms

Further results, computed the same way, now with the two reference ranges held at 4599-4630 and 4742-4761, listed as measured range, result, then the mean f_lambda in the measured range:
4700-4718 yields 0.8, 4.8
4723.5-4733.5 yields 1.5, 4.26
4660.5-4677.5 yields 0.9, 4.73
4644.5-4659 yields 0.8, 4.71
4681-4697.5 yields 0.5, 4.85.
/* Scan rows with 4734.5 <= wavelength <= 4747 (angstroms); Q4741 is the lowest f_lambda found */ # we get 2.55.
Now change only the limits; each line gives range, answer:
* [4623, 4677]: 3.09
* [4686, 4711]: 3.4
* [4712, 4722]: 3.7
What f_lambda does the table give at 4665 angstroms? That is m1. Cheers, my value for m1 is 5.09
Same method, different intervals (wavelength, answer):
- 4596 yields 4.27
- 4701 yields 3.4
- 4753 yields 6.41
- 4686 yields 3.73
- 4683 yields 5.57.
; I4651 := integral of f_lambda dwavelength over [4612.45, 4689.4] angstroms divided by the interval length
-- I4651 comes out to 4.81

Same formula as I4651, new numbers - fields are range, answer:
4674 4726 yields 4.89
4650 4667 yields 5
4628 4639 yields 4.73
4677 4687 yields 5.07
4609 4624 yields 5.13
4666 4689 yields 4.75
